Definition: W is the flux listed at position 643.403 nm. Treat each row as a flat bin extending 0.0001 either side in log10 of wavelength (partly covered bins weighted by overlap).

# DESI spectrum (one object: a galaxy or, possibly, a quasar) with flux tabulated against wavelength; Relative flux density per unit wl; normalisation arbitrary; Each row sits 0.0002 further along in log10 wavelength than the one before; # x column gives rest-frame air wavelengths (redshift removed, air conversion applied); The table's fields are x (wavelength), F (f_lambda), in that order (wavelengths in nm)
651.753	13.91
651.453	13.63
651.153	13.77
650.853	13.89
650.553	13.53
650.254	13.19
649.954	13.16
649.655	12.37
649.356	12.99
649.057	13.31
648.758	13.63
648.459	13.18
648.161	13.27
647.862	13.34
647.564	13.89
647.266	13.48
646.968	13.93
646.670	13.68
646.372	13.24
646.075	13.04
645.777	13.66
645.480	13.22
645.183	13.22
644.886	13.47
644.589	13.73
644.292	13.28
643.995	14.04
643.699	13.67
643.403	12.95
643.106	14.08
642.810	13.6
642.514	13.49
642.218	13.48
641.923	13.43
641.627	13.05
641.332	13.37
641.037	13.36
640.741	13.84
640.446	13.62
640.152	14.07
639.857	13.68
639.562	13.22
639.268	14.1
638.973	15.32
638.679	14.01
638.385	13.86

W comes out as 12.95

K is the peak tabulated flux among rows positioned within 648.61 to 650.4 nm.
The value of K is 13.63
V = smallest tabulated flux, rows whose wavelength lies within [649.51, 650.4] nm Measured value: 12.37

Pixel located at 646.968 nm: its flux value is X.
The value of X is 13.93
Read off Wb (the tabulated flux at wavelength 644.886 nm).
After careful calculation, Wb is 13.47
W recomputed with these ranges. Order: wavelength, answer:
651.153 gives 13.77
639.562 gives 13.22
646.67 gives 13.68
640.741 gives 13.84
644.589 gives 13.73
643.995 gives 14.04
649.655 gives 12.37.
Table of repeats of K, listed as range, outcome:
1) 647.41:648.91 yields 13.89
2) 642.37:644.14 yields 14.08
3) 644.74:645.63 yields 13.47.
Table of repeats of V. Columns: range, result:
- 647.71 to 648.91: 13.18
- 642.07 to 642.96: 13.48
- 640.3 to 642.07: 13.05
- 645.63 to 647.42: 13.04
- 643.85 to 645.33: 13.22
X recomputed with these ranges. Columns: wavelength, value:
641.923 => 13.43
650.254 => 13.19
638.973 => 15.32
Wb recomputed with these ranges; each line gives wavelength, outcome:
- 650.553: 13.53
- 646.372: 13.24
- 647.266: 13.48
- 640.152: 14.07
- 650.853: 13.89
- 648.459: 13.18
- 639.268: 14.1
